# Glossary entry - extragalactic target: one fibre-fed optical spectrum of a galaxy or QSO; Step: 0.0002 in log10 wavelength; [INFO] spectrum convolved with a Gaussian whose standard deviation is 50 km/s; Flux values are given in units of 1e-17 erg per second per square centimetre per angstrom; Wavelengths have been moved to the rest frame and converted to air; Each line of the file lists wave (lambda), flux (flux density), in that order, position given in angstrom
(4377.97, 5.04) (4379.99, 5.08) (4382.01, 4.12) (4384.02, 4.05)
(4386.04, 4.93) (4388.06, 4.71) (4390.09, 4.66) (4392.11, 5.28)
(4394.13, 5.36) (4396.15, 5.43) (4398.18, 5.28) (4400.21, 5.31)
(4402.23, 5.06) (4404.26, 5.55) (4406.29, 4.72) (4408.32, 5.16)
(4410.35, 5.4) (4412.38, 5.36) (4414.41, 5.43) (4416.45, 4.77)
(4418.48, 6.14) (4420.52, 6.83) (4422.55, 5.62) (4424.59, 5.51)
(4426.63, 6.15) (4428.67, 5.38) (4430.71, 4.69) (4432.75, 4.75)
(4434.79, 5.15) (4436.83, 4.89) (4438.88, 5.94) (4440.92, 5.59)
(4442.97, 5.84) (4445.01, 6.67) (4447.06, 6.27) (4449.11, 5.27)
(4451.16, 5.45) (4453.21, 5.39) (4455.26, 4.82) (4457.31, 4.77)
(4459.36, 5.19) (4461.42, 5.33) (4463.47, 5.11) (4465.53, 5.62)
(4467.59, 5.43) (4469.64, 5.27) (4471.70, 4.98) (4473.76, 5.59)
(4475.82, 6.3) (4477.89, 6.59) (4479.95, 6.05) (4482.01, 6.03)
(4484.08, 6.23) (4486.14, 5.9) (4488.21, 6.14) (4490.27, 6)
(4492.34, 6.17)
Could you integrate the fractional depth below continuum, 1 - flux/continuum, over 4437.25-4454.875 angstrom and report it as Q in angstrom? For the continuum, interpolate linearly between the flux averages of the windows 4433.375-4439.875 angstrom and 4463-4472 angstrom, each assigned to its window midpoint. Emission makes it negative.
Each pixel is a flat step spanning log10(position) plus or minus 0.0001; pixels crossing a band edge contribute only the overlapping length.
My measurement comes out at -1.5 angstrom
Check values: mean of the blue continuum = 5.29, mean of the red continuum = 5.32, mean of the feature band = 5.73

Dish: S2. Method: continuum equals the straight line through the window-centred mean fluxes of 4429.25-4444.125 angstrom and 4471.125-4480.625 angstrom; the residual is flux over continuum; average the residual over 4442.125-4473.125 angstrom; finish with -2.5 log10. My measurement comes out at 0.04 mag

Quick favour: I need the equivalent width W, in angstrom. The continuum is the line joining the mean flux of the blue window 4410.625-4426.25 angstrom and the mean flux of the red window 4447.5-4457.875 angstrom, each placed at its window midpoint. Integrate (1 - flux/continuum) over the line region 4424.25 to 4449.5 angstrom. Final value -0.6 angstrom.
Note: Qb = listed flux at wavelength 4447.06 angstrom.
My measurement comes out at 6.27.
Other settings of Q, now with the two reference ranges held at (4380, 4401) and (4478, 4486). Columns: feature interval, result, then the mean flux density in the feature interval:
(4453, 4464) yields 1.4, 5.08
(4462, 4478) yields 1.2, 5.55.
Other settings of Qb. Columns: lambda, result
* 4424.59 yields 5.51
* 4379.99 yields 5.08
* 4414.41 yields 5.43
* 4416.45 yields 4.77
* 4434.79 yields 5.15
